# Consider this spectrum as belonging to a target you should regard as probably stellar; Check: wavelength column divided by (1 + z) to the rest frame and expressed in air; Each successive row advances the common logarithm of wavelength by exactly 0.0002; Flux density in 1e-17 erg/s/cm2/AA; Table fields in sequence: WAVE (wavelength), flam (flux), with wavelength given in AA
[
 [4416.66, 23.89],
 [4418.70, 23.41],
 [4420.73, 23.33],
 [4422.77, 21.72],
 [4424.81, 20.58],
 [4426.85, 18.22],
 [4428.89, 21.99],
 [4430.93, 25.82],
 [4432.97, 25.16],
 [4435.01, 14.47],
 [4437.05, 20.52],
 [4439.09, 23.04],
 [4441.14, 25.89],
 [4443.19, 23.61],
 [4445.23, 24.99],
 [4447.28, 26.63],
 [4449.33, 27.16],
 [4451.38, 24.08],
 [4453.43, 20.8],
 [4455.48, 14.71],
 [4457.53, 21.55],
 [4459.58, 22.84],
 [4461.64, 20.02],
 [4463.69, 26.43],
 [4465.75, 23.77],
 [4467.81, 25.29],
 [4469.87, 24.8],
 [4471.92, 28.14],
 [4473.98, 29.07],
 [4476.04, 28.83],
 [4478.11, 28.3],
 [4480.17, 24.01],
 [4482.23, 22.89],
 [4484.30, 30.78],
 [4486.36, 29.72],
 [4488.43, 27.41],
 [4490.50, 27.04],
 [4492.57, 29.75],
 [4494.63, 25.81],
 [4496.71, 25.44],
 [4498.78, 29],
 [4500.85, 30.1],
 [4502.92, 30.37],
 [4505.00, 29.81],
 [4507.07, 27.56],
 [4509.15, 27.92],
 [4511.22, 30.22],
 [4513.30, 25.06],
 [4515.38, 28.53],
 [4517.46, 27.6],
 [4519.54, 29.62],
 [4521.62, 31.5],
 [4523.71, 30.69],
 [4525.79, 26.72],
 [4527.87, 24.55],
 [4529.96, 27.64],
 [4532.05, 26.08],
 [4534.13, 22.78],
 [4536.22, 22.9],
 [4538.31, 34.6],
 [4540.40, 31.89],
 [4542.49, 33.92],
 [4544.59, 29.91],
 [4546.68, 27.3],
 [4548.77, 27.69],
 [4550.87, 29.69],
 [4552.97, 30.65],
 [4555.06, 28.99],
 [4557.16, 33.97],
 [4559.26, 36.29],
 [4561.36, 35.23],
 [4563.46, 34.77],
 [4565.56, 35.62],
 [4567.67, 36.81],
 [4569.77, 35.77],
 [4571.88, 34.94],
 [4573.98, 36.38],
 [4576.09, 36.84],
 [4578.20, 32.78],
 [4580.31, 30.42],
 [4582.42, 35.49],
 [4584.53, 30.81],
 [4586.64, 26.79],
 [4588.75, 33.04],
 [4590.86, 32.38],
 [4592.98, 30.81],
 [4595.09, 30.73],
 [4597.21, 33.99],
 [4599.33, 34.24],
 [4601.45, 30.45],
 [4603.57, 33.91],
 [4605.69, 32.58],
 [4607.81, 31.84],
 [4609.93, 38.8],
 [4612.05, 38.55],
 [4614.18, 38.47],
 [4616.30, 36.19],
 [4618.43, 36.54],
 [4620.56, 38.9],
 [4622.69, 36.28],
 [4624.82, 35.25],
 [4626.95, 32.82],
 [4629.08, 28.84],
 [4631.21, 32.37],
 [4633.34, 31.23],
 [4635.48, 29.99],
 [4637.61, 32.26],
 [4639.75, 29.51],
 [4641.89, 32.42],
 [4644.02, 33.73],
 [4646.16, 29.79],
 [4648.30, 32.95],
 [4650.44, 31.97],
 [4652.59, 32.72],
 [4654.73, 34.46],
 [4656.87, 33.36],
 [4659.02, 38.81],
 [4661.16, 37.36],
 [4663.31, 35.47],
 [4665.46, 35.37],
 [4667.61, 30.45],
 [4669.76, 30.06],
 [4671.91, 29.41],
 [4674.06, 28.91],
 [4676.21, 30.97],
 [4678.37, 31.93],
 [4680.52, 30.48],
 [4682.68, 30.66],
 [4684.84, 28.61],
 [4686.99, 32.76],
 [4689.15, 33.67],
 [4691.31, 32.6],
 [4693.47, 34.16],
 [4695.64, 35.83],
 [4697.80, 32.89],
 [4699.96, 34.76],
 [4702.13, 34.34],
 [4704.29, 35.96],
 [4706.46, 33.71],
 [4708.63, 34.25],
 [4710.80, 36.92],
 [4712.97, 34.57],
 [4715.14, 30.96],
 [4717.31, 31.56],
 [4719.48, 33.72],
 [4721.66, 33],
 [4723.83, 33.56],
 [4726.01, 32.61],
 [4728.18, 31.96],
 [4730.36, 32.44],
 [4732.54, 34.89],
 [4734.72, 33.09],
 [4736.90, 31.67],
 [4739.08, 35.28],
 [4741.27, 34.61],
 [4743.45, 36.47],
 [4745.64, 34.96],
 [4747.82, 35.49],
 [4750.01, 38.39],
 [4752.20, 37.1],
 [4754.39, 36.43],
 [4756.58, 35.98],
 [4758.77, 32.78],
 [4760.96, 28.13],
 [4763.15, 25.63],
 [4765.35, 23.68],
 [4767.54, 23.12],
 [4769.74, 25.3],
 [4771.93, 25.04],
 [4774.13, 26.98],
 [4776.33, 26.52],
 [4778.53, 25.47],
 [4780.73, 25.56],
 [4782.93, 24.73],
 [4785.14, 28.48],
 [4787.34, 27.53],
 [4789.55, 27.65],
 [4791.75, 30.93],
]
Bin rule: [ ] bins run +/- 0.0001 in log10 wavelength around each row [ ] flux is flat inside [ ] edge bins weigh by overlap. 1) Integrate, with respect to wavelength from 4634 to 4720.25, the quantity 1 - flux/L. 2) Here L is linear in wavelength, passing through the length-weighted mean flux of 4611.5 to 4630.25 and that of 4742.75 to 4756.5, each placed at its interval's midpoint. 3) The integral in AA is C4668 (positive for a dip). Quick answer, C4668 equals 7.53 AA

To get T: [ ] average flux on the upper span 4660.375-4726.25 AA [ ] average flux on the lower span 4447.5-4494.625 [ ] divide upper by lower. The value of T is 1.30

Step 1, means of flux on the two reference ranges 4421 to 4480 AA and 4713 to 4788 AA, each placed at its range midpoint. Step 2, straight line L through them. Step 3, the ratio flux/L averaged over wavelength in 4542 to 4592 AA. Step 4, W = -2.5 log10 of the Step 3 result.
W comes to -0.232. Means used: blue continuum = 23.5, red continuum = 31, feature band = 32.8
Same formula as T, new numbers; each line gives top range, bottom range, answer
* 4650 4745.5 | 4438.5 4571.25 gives 1.19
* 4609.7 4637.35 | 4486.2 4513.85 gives 1.23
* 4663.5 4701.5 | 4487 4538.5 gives 1.15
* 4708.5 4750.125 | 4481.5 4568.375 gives 1.15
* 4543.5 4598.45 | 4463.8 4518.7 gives 1.18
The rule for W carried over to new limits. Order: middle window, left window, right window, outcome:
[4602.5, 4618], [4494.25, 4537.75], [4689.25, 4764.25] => -0.18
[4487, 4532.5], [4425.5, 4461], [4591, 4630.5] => -0.04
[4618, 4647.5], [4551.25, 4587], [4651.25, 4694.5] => 0.01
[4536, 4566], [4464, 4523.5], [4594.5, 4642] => -0.04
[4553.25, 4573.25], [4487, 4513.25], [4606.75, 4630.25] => -0.08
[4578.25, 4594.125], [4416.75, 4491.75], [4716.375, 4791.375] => -0.16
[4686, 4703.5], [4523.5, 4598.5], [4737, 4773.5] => -0.08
